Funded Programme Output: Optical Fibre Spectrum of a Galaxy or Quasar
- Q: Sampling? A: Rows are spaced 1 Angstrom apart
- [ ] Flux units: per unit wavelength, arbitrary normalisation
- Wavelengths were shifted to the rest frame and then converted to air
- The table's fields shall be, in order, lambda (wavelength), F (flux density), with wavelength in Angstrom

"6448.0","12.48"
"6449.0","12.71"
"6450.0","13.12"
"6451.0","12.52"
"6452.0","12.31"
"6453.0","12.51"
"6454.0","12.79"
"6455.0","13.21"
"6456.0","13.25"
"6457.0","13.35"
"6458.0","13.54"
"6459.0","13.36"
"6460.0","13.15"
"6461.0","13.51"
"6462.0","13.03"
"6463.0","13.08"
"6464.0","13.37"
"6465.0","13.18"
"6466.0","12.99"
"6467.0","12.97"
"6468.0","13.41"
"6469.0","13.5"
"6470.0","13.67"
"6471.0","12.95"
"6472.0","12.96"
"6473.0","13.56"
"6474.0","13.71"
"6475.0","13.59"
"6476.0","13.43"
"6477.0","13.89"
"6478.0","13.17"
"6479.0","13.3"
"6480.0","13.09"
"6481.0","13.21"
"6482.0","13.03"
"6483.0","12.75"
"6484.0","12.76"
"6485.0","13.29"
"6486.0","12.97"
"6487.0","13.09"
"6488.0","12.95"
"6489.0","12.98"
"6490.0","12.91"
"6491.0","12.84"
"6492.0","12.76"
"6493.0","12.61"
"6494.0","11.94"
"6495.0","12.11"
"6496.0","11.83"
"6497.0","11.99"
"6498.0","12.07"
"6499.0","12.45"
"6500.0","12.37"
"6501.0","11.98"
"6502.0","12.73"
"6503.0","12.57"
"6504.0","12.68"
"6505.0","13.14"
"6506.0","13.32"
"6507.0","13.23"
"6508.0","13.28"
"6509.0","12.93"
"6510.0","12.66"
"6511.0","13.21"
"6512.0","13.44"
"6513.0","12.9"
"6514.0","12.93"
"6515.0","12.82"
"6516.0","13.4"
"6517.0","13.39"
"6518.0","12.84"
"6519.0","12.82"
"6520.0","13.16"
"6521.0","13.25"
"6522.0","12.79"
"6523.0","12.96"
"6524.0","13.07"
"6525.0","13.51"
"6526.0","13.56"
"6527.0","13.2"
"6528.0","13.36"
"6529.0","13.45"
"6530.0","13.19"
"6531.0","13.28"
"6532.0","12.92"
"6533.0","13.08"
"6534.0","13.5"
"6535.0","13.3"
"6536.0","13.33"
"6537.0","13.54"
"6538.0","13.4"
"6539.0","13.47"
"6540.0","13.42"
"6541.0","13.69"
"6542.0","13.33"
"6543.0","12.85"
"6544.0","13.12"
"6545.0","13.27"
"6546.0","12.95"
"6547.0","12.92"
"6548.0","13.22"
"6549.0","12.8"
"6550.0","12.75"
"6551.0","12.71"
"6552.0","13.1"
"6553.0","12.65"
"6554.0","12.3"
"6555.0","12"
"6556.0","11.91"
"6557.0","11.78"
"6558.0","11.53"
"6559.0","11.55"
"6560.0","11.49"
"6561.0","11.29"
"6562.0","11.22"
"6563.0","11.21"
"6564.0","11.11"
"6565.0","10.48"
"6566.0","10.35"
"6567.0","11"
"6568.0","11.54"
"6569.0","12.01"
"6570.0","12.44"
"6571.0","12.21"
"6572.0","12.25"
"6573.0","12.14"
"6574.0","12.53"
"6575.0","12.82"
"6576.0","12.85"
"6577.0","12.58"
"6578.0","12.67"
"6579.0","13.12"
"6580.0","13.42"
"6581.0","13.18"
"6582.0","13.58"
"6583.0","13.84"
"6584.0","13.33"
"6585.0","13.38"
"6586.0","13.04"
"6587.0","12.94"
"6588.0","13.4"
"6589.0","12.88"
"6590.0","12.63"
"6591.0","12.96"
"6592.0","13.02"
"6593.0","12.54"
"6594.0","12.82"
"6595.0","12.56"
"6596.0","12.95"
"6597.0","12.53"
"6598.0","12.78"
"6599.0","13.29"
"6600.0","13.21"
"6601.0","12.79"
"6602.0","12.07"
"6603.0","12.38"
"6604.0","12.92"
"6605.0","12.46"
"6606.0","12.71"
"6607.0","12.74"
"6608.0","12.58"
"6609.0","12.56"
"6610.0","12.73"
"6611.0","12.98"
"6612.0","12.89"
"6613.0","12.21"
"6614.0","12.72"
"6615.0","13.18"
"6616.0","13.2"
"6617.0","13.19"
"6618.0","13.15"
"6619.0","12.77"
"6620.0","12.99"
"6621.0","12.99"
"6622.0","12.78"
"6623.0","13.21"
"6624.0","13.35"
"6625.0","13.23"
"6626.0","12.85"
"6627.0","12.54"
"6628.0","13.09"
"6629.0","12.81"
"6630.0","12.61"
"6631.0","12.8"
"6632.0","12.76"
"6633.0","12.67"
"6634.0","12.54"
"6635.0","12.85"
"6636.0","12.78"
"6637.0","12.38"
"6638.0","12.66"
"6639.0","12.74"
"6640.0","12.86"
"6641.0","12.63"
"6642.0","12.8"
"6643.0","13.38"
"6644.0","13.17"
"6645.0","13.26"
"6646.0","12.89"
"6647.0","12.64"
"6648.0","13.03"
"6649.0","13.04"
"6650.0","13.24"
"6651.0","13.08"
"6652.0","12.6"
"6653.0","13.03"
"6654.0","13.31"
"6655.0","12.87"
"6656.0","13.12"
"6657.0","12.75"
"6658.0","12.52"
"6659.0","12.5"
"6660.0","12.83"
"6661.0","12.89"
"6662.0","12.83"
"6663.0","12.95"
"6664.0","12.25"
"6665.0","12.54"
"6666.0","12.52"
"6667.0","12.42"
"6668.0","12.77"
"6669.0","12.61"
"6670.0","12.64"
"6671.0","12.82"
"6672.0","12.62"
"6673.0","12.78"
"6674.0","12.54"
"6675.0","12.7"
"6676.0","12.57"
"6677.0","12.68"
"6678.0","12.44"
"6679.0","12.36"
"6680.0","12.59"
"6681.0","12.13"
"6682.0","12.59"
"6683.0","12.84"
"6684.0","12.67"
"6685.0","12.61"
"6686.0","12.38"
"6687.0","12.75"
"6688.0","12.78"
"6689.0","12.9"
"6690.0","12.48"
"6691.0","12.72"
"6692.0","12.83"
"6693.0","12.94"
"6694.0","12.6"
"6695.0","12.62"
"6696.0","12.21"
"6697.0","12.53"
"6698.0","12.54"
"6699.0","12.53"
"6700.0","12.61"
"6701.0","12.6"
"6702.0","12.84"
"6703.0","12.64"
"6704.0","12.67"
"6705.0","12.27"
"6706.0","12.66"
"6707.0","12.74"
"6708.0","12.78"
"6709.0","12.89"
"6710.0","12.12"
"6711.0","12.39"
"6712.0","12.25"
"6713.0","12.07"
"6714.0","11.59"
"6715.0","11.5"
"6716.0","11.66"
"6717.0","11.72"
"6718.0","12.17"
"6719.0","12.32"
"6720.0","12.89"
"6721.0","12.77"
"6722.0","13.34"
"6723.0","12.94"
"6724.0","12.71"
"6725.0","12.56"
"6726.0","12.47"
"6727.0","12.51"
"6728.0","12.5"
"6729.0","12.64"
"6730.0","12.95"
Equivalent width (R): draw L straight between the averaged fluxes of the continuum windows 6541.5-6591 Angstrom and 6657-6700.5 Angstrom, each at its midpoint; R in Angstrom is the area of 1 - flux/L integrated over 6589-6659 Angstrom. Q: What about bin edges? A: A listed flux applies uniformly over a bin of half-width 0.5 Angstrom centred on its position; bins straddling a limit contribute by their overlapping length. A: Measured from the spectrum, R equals -1.72 Angstrom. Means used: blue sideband 12.4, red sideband 12.6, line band 12.8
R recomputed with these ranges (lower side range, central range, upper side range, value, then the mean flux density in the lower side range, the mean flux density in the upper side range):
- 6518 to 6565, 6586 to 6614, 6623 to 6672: 0.1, 12.8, 12.8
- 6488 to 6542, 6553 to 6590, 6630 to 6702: 1.7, 13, 12.7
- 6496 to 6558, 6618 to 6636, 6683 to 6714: -0.2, 13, 12.6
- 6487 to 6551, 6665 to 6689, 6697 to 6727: -0.1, 13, 12.5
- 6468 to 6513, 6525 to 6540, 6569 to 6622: -0.5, 12.9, 12.8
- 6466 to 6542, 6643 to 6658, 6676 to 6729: -0.4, 13.1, 12.5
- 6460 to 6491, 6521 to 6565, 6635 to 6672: 1.0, 13.2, 12.8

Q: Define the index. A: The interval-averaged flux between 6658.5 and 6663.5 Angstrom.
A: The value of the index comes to 12.8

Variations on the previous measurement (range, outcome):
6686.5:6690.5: 12.7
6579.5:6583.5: 13.5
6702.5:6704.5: 12.7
